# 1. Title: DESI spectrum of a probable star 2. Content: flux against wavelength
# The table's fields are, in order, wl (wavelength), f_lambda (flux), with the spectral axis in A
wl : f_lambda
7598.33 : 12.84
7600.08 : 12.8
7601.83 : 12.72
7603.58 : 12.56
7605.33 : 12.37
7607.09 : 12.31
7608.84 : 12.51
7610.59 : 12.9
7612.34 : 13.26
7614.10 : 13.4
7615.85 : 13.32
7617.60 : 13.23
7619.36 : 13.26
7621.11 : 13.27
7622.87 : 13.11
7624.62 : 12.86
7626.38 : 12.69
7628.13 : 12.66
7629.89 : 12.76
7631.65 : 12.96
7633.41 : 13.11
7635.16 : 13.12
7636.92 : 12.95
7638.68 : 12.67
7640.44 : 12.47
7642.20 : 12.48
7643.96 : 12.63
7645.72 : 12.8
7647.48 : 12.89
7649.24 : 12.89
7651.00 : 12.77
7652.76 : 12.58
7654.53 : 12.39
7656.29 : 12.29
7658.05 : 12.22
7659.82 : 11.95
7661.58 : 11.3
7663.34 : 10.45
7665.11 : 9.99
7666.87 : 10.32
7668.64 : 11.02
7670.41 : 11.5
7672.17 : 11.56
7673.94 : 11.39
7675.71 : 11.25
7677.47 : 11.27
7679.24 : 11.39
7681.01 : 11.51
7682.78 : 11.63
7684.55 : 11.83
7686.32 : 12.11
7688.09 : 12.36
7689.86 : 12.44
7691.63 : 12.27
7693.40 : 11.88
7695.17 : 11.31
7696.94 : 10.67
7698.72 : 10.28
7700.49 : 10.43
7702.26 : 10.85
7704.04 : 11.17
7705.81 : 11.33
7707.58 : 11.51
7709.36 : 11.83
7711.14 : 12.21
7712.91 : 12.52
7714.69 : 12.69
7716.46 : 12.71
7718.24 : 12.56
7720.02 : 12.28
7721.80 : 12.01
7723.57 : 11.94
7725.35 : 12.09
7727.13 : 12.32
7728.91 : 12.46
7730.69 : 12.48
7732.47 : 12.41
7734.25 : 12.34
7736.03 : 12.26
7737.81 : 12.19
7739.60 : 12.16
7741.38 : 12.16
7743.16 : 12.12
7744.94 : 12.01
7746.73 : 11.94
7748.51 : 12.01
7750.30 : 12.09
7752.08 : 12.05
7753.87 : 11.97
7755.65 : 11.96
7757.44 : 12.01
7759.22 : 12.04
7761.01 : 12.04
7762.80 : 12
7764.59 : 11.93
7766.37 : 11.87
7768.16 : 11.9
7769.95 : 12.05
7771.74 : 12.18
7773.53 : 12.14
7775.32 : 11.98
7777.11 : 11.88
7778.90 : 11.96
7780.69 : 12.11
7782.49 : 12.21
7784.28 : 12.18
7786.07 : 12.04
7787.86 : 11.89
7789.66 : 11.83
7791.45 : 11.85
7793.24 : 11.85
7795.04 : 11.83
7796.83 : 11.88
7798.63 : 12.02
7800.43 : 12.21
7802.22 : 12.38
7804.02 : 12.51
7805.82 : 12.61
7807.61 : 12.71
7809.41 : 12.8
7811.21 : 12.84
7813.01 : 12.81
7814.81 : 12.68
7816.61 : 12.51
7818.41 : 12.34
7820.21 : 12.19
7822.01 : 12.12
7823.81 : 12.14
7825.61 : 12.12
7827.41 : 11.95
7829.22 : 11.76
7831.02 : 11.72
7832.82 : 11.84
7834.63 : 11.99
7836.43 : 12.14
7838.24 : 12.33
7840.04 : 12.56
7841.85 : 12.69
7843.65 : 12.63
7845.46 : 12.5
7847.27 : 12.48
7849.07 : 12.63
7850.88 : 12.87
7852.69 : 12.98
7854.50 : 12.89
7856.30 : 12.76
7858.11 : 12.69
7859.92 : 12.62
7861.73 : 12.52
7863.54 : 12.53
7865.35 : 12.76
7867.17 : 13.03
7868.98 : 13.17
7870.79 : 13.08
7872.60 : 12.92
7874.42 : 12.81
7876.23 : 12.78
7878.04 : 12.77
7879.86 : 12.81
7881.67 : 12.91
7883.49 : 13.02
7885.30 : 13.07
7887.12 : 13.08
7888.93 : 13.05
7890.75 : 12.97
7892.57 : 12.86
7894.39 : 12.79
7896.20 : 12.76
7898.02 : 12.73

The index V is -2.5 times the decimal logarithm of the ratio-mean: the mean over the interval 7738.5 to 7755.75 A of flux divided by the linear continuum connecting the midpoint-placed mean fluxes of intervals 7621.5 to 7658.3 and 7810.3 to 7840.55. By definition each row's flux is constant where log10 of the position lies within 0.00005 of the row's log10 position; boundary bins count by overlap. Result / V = 0.04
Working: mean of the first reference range 12.7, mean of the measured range 12.1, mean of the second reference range 12.2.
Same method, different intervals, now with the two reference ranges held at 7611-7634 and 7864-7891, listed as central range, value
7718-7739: 0.06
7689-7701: 0.15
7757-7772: 0.09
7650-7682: 0.14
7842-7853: 0.02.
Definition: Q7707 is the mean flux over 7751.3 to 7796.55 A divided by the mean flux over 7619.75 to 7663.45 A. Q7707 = 1.0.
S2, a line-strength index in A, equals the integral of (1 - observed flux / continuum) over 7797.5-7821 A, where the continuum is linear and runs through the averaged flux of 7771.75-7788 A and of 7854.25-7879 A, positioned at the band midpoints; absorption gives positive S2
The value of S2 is -0.4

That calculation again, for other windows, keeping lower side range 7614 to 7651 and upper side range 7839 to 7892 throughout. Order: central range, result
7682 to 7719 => 3.29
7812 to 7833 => 1.04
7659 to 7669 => 1.61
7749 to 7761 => 0.79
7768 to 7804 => 2.29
